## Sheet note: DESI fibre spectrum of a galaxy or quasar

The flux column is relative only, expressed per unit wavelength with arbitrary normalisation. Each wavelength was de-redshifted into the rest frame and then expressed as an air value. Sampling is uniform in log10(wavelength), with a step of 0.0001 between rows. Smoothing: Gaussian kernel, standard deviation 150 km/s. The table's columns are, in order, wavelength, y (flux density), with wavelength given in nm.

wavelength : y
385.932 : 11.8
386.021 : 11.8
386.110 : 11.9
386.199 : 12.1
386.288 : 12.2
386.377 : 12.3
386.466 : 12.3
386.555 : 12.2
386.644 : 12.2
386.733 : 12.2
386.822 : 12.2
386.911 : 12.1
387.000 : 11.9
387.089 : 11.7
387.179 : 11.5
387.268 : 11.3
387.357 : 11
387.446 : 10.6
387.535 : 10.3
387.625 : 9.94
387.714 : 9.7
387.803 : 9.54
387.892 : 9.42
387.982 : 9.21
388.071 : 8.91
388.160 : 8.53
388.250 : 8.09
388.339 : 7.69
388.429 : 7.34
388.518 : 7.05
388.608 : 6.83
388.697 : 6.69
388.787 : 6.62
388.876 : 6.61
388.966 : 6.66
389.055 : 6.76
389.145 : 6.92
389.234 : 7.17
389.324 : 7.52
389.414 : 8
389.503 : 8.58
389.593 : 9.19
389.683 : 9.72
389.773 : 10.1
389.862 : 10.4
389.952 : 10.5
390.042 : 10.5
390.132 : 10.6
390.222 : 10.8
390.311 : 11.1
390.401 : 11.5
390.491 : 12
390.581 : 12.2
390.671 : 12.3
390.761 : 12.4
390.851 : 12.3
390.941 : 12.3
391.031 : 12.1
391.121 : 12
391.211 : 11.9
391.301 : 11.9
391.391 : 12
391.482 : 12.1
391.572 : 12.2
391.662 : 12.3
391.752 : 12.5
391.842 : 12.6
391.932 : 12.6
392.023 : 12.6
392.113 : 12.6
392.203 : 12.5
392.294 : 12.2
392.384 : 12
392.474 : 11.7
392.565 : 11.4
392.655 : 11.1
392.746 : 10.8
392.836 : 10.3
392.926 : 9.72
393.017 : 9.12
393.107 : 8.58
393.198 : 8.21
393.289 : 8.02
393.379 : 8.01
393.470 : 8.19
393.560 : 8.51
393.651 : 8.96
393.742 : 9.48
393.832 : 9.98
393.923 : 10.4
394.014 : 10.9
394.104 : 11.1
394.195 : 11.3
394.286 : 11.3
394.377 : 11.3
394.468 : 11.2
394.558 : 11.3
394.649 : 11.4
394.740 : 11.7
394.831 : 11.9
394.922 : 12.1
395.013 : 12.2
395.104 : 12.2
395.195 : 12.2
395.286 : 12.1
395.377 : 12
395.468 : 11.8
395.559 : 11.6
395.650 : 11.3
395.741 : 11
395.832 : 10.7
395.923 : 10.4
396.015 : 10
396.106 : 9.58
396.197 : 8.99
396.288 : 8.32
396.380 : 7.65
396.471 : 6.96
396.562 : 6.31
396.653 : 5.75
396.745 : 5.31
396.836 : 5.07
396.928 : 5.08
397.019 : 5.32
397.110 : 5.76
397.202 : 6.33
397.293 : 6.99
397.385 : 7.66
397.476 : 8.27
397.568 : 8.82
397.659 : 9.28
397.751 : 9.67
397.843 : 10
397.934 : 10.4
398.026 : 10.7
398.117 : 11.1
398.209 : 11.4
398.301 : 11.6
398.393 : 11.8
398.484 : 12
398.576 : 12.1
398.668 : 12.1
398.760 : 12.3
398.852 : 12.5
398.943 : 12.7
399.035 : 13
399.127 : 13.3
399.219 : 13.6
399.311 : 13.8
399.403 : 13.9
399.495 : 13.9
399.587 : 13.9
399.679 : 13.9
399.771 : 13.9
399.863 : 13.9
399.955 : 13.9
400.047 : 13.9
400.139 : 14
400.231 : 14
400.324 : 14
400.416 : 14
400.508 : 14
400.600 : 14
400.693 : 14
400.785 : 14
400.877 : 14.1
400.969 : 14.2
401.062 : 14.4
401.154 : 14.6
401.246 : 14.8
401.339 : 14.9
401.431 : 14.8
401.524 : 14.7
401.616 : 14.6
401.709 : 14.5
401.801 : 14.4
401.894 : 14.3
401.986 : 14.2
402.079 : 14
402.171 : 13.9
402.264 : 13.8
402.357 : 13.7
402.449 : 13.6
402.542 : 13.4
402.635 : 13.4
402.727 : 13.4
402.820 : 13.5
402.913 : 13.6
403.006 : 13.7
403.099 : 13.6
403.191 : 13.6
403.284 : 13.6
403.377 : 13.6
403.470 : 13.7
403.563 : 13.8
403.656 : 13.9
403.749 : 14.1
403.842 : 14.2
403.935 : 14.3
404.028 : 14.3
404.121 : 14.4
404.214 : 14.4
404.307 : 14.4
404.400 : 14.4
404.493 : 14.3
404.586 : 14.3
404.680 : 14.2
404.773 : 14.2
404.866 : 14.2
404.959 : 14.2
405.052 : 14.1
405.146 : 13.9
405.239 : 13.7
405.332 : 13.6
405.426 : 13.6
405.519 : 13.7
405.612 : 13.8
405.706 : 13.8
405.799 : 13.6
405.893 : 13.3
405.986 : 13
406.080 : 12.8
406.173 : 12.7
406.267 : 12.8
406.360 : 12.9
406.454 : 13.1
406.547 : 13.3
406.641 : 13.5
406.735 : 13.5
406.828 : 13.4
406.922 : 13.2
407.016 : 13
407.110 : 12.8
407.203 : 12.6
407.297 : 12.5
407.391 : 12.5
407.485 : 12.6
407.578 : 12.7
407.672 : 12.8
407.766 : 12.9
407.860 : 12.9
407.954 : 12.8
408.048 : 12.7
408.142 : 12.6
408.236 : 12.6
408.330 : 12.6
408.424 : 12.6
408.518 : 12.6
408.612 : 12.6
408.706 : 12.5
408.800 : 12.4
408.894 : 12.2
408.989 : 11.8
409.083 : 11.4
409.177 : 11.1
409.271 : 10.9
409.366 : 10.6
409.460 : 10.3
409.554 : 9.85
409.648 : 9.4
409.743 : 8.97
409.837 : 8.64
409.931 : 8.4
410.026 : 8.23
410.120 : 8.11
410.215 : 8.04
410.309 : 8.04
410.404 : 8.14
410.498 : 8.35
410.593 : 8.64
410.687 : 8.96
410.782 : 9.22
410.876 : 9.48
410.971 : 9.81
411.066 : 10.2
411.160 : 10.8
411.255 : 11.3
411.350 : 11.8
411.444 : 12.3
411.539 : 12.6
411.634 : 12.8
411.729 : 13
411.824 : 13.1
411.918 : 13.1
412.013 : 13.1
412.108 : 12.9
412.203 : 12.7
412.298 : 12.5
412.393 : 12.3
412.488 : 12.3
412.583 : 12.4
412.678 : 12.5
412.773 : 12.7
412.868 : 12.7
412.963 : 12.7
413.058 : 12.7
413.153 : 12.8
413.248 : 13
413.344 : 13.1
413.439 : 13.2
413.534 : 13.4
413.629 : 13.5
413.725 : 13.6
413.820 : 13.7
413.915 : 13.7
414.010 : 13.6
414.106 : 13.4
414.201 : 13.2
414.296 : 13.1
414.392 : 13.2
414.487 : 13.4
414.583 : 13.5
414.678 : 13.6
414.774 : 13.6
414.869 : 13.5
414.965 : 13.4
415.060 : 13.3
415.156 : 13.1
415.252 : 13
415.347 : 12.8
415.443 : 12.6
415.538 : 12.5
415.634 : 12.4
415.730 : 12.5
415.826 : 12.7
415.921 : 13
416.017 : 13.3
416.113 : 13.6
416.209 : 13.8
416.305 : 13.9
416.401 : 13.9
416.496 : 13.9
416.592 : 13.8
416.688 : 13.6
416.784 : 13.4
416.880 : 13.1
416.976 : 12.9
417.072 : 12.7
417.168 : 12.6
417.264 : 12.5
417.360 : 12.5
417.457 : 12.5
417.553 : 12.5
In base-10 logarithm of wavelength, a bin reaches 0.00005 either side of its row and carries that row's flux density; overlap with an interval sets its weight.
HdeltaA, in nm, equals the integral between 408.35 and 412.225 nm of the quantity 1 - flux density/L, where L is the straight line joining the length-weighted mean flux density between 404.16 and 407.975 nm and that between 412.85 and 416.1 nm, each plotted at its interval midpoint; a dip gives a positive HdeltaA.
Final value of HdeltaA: 0.74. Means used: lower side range 13.4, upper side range 13.1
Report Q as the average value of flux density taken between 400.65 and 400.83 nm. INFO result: 14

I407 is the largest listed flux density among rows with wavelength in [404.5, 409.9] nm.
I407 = 14.3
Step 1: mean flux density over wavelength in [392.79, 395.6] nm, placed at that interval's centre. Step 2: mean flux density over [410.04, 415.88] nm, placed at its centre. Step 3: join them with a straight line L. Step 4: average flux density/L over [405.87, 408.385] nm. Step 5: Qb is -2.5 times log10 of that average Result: -0.11 mag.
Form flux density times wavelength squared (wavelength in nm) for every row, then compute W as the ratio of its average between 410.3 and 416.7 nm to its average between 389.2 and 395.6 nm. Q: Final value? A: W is 1.3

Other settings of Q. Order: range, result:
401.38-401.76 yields 14.7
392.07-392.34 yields 12.4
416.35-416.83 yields 13.7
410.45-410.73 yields 8.66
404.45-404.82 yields 14.2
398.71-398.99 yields 12.5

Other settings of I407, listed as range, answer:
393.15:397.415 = 12.2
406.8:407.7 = 13.4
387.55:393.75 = 12.6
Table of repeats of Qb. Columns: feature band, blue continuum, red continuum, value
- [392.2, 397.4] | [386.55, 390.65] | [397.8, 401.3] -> 0.189 mag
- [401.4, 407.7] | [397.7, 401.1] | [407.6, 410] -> -0.127 mag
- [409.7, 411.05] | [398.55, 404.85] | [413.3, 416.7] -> 0.481 mag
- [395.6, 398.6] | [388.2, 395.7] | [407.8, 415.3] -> 0.222 mag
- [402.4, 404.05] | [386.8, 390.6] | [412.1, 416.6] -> -0.192 mag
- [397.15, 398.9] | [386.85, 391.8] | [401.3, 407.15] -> 0.193 mag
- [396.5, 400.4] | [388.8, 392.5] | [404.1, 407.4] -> 0.138 mag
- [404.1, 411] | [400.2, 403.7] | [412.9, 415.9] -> 0.130 mag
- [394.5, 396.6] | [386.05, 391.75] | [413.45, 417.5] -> 0.041 mag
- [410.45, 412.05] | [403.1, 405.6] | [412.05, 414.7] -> 0.195 mag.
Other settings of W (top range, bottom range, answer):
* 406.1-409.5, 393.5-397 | 1.34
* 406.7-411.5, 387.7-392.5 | 1.20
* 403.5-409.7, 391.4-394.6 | 1.29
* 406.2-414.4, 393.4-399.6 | 1.24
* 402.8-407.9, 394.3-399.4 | 1.38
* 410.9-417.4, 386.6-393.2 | 1.40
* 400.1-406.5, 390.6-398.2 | 1.42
